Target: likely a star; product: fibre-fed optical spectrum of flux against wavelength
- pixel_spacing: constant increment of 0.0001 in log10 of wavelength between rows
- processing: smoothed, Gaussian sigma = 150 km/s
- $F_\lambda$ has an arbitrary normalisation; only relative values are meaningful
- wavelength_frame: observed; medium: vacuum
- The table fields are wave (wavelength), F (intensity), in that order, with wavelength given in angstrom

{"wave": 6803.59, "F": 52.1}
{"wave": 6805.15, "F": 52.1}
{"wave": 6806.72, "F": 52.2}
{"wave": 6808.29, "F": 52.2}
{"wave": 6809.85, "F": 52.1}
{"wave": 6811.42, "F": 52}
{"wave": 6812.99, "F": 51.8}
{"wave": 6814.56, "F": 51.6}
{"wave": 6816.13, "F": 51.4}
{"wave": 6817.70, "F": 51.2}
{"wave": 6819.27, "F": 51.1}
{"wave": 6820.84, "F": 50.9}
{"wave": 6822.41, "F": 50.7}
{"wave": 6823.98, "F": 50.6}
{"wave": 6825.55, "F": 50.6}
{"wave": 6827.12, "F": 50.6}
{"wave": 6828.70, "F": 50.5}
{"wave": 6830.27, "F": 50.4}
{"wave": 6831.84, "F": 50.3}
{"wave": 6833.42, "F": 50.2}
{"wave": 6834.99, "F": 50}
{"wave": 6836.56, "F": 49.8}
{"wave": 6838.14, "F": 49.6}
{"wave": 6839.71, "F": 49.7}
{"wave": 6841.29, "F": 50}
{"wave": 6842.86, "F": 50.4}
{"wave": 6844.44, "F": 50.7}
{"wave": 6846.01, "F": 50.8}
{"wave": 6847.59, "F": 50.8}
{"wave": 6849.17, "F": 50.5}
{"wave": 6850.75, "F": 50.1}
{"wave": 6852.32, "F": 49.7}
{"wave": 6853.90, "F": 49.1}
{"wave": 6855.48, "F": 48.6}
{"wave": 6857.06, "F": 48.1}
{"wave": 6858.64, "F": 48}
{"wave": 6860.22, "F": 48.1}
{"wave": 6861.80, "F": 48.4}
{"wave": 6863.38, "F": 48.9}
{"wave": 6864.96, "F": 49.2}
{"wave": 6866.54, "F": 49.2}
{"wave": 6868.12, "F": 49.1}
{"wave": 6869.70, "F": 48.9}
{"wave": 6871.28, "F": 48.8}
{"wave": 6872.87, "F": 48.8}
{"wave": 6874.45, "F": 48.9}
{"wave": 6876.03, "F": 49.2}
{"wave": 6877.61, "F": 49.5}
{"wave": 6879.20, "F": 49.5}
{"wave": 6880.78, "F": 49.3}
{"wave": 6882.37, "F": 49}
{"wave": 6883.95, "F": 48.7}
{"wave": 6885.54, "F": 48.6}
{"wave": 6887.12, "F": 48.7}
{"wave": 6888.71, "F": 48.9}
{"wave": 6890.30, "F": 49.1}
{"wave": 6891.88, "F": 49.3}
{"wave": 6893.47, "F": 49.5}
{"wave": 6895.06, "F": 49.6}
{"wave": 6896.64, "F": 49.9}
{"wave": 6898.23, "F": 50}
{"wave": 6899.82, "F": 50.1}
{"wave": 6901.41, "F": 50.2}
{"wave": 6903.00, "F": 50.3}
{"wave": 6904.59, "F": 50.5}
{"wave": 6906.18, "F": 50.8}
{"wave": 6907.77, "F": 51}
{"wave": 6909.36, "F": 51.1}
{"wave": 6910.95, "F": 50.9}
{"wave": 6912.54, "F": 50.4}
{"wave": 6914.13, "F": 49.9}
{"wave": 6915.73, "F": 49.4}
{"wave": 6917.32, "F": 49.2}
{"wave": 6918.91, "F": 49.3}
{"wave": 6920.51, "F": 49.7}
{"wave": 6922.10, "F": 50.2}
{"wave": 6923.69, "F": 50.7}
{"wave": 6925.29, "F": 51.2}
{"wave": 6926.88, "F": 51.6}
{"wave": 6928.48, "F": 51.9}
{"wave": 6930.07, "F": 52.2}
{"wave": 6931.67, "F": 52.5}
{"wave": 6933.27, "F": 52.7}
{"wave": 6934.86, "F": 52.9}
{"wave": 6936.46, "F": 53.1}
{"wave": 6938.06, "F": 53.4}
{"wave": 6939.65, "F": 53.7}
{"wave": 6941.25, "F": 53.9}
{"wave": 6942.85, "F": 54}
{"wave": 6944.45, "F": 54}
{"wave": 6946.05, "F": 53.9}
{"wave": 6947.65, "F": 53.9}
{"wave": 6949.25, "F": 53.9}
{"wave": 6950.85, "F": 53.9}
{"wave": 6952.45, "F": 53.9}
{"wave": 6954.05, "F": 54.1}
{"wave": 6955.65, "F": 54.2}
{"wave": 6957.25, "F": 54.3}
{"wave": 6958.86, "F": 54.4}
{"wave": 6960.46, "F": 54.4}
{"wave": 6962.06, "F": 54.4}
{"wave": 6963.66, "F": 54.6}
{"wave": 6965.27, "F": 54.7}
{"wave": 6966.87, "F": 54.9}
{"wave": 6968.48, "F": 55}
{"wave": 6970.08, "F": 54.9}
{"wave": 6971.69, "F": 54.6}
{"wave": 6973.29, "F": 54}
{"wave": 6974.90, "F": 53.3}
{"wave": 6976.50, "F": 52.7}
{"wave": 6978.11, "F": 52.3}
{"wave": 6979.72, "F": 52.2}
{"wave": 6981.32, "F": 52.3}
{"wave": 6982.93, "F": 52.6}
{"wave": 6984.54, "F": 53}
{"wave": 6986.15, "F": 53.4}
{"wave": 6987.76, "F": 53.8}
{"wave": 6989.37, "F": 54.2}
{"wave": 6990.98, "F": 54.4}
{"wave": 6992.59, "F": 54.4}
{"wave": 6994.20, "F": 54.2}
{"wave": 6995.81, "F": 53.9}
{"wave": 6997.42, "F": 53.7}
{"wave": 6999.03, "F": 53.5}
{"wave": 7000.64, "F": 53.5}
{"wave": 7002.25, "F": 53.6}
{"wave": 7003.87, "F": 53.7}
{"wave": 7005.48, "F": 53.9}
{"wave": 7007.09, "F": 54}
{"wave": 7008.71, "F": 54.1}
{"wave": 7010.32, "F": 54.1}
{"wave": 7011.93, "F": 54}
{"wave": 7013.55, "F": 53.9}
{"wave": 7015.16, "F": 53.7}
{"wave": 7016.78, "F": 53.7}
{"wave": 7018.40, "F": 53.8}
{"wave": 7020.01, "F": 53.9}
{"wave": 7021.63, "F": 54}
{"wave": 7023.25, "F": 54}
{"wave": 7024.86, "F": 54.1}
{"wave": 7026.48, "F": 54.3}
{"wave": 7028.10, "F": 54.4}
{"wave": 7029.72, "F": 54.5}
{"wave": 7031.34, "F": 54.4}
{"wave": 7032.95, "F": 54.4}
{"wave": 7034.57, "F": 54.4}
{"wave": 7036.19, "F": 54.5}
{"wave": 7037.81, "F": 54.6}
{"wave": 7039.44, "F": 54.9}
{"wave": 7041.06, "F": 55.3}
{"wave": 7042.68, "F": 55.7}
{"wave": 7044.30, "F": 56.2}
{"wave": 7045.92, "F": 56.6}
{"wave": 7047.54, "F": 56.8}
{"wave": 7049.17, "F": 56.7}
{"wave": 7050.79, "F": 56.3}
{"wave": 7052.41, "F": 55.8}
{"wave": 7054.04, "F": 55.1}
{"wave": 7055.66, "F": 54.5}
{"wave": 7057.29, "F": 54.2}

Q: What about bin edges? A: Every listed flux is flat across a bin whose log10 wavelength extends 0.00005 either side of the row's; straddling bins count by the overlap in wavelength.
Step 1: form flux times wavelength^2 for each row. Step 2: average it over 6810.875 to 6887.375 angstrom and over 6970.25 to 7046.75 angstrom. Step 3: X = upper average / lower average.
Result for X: 1.1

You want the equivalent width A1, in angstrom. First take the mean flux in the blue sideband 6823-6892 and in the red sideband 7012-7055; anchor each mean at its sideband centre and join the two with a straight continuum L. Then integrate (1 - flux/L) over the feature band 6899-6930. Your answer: 0.4 angstrom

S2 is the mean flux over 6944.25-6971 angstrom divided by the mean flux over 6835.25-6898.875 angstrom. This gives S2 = 1.10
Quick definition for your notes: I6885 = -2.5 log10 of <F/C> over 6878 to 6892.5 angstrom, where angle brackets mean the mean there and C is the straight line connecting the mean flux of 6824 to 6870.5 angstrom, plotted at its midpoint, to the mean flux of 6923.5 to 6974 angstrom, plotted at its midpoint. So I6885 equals 0.047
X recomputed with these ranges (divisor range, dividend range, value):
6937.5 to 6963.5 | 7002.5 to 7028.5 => 1.02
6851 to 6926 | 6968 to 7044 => 1.13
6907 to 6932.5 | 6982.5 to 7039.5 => 1.09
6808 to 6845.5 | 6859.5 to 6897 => 0.98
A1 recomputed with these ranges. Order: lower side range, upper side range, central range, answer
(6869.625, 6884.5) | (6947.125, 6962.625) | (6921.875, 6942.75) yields 0.10 angstrom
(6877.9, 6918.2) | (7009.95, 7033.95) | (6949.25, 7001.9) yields -1.41 angstrom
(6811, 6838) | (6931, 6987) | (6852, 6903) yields 2.76 angstrom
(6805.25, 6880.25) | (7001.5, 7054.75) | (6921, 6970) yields -0.75 angstrom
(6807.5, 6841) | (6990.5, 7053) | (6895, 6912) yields 0.61 angstrom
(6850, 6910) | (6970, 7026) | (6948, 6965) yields -0.67 angstrom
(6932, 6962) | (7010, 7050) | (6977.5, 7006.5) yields 0.42 angstrom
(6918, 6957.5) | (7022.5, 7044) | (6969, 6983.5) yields 0.07 angstrom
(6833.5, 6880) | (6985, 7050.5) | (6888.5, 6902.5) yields 0.26 angstrom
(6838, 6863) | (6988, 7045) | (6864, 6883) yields 0.40 angstrom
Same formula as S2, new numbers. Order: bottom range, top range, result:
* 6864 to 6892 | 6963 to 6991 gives 1.09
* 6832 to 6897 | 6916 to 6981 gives 1.08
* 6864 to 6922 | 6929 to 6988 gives 1.08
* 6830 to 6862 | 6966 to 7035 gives 1.08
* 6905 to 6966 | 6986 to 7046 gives 1.03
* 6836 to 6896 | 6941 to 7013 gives 1.09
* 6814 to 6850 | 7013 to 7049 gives 1.08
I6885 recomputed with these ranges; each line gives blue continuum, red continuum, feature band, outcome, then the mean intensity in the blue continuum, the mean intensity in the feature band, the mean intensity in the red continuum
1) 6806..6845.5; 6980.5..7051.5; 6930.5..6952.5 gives -0.011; 50.8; 53.5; 54.3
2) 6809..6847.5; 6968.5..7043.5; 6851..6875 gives 0.055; 50.7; 48.8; 53.9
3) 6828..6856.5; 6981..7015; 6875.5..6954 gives 0.016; 50.1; 51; 53.7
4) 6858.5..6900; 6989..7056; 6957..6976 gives -0.041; 49.1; 54.4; 54.5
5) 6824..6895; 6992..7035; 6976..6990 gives 0.004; 49.5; 52.9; 54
